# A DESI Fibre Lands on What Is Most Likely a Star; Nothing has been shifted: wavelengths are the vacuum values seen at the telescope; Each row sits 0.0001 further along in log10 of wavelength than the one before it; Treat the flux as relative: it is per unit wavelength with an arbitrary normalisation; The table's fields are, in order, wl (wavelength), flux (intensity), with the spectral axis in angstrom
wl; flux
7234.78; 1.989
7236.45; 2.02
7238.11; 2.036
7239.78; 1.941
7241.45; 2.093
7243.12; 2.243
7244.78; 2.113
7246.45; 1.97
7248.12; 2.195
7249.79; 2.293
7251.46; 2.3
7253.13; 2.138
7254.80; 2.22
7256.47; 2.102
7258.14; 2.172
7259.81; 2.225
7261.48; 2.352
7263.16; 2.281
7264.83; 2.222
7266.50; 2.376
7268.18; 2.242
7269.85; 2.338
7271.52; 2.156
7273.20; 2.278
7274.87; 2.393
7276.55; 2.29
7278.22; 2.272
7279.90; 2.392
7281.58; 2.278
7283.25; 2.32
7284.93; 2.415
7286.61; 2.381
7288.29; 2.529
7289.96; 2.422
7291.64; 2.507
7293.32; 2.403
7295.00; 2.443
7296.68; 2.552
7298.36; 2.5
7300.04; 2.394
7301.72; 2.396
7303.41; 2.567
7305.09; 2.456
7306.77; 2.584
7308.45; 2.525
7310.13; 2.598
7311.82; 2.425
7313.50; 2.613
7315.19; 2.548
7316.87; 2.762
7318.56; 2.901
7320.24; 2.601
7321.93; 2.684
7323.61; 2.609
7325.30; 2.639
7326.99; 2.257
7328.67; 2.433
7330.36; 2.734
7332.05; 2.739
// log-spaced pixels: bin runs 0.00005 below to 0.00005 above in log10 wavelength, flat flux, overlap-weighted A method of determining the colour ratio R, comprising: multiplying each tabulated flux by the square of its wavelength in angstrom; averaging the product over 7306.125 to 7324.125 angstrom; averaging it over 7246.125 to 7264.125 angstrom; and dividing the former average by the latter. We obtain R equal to 1.21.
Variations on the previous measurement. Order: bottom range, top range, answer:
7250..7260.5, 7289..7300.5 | 1.13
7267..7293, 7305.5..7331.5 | 1.12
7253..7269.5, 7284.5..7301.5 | 1.10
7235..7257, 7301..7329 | 1.23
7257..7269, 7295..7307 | 1.11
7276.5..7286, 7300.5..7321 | 1.11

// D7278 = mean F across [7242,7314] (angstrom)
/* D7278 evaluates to 2.34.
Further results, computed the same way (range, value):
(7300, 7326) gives 2.59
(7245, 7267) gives 2.21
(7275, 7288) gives 2.35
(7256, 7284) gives 2.28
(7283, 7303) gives 2.44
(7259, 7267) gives 2.29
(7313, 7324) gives 2.68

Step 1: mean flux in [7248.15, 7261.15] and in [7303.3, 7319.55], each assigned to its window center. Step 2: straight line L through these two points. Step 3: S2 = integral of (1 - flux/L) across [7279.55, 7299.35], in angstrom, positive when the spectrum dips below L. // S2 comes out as 0.17 angstrom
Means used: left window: 2.21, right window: 2.6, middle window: 2.43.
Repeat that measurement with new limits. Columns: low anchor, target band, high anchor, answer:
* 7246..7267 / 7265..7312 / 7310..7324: 0.71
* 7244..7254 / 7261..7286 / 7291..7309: 0.13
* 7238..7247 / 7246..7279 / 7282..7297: -0.29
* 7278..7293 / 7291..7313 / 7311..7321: 0.34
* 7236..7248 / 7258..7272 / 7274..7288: -0.22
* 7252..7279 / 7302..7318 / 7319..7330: -0.51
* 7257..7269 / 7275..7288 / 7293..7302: 0.10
